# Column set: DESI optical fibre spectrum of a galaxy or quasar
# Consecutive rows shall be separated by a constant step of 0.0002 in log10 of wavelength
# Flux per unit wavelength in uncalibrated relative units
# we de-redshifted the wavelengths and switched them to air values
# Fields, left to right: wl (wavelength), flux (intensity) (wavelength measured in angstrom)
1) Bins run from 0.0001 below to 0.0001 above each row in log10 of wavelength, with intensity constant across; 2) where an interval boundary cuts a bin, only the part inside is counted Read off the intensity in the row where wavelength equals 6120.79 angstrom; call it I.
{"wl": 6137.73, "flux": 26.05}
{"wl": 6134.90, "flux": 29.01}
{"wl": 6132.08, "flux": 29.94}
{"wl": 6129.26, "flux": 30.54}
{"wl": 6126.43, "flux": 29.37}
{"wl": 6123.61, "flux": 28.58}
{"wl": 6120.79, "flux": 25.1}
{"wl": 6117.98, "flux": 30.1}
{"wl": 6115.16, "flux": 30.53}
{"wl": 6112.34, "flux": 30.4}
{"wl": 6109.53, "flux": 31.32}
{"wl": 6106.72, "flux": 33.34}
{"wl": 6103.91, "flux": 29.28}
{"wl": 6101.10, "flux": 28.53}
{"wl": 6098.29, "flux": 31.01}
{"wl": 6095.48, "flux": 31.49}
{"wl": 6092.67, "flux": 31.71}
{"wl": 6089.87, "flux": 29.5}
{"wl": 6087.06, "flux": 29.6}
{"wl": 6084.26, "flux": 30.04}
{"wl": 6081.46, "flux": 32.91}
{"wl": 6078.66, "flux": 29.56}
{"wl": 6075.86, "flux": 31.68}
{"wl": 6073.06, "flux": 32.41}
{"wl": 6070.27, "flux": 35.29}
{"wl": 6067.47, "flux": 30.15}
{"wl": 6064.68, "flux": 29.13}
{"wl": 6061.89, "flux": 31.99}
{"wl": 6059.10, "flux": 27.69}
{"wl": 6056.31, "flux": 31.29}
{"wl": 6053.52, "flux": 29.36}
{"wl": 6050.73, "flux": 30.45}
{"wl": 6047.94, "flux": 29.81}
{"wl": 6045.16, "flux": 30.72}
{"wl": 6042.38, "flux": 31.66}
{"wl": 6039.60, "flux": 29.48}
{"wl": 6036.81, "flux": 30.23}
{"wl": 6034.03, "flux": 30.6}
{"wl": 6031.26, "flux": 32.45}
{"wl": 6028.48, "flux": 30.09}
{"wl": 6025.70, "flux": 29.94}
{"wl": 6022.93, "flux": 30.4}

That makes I 25.1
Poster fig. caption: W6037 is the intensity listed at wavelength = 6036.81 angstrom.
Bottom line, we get 30.23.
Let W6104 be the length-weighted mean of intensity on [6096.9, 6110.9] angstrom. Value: 30.7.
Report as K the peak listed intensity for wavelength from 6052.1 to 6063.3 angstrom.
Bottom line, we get 31.99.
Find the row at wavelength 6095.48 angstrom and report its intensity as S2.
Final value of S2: 31.49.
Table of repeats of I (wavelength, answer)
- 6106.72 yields 33.34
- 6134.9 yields 29.01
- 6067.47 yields 30.15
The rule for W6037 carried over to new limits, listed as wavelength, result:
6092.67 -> 31.71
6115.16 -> 30.53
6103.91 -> 29.28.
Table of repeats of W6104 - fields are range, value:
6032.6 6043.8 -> 30.5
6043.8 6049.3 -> 30.3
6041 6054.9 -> 30.4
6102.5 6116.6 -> 31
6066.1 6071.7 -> 32.7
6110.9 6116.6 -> 30.4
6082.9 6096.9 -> 30.5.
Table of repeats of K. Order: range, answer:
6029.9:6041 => 32.45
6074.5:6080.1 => 31.68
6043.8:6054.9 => 30.72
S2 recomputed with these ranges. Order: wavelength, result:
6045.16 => 30.72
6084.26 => 30.04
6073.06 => 32.41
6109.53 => 31.32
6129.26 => 30.54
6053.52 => 29.36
